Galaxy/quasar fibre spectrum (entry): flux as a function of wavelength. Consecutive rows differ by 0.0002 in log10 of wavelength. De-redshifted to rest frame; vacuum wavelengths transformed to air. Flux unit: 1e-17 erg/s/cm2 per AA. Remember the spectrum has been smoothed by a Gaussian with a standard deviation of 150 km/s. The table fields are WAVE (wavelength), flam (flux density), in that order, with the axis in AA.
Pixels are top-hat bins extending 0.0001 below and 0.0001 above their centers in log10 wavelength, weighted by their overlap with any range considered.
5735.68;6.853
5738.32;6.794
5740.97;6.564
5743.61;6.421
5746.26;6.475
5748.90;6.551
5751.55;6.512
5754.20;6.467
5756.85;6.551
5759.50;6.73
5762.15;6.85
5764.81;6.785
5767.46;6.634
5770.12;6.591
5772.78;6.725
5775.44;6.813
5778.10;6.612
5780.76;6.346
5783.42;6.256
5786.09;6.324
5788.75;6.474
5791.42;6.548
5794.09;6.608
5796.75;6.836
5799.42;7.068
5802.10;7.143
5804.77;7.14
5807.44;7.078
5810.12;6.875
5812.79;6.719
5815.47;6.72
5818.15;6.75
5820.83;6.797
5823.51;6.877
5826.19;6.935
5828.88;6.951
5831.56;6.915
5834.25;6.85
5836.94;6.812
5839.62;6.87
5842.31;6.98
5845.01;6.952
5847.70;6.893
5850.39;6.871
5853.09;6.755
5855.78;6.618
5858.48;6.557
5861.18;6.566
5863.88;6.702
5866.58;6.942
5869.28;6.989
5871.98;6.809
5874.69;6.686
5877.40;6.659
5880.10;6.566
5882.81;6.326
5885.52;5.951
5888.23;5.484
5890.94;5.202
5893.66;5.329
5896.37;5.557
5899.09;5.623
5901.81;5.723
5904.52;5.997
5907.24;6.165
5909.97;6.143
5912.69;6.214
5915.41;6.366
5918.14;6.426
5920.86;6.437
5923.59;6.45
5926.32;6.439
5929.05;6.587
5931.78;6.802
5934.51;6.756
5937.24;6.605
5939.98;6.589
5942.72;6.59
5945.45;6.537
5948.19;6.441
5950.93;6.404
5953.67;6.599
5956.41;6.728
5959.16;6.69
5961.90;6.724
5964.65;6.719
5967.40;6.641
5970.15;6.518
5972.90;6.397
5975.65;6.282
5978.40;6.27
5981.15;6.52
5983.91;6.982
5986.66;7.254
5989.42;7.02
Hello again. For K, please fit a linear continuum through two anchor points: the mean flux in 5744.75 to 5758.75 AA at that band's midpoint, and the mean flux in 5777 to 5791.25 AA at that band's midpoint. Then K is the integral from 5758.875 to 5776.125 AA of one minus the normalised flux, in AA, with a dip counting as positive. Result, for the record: -0.7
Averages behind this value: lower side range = 6.52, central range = 6.73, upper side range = 6.41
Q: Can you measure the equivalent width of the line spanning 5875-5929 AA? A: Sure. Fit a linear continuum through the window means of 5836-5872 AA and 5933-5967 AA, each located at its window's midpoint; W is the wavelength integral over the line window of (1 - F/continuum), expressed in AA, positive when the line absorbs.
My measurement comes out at 5.1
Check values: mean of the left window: 6.81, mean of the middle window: 6.08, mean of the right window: 6.62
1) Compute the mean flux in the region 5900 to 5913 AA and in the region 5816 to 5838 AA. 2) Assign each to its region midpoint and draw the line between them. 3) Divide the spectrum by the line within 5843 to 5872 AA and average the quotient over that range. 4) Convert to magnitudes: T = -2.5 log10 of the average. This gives -0.04 mag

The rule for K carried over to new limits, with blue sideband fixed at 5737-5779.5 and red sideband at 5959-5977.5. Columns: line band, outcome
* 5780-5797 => 0.4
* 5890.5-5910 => 2.6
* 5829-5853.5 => -1.1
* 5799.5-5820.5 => -1.0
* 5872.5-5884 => 0.0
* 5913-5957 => 0.2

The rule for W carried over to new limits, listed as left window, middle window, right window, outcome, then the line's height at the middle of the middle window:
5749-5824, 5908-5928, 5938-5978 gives 0.7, 6.59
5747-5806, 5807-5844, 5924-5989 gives -1.2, 6.65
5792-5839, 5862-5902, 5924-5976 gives 3.3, 6.73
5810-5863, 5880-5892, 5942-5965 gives 1.6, 6.72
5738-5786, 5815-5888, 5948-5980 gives -1.9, 6.56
